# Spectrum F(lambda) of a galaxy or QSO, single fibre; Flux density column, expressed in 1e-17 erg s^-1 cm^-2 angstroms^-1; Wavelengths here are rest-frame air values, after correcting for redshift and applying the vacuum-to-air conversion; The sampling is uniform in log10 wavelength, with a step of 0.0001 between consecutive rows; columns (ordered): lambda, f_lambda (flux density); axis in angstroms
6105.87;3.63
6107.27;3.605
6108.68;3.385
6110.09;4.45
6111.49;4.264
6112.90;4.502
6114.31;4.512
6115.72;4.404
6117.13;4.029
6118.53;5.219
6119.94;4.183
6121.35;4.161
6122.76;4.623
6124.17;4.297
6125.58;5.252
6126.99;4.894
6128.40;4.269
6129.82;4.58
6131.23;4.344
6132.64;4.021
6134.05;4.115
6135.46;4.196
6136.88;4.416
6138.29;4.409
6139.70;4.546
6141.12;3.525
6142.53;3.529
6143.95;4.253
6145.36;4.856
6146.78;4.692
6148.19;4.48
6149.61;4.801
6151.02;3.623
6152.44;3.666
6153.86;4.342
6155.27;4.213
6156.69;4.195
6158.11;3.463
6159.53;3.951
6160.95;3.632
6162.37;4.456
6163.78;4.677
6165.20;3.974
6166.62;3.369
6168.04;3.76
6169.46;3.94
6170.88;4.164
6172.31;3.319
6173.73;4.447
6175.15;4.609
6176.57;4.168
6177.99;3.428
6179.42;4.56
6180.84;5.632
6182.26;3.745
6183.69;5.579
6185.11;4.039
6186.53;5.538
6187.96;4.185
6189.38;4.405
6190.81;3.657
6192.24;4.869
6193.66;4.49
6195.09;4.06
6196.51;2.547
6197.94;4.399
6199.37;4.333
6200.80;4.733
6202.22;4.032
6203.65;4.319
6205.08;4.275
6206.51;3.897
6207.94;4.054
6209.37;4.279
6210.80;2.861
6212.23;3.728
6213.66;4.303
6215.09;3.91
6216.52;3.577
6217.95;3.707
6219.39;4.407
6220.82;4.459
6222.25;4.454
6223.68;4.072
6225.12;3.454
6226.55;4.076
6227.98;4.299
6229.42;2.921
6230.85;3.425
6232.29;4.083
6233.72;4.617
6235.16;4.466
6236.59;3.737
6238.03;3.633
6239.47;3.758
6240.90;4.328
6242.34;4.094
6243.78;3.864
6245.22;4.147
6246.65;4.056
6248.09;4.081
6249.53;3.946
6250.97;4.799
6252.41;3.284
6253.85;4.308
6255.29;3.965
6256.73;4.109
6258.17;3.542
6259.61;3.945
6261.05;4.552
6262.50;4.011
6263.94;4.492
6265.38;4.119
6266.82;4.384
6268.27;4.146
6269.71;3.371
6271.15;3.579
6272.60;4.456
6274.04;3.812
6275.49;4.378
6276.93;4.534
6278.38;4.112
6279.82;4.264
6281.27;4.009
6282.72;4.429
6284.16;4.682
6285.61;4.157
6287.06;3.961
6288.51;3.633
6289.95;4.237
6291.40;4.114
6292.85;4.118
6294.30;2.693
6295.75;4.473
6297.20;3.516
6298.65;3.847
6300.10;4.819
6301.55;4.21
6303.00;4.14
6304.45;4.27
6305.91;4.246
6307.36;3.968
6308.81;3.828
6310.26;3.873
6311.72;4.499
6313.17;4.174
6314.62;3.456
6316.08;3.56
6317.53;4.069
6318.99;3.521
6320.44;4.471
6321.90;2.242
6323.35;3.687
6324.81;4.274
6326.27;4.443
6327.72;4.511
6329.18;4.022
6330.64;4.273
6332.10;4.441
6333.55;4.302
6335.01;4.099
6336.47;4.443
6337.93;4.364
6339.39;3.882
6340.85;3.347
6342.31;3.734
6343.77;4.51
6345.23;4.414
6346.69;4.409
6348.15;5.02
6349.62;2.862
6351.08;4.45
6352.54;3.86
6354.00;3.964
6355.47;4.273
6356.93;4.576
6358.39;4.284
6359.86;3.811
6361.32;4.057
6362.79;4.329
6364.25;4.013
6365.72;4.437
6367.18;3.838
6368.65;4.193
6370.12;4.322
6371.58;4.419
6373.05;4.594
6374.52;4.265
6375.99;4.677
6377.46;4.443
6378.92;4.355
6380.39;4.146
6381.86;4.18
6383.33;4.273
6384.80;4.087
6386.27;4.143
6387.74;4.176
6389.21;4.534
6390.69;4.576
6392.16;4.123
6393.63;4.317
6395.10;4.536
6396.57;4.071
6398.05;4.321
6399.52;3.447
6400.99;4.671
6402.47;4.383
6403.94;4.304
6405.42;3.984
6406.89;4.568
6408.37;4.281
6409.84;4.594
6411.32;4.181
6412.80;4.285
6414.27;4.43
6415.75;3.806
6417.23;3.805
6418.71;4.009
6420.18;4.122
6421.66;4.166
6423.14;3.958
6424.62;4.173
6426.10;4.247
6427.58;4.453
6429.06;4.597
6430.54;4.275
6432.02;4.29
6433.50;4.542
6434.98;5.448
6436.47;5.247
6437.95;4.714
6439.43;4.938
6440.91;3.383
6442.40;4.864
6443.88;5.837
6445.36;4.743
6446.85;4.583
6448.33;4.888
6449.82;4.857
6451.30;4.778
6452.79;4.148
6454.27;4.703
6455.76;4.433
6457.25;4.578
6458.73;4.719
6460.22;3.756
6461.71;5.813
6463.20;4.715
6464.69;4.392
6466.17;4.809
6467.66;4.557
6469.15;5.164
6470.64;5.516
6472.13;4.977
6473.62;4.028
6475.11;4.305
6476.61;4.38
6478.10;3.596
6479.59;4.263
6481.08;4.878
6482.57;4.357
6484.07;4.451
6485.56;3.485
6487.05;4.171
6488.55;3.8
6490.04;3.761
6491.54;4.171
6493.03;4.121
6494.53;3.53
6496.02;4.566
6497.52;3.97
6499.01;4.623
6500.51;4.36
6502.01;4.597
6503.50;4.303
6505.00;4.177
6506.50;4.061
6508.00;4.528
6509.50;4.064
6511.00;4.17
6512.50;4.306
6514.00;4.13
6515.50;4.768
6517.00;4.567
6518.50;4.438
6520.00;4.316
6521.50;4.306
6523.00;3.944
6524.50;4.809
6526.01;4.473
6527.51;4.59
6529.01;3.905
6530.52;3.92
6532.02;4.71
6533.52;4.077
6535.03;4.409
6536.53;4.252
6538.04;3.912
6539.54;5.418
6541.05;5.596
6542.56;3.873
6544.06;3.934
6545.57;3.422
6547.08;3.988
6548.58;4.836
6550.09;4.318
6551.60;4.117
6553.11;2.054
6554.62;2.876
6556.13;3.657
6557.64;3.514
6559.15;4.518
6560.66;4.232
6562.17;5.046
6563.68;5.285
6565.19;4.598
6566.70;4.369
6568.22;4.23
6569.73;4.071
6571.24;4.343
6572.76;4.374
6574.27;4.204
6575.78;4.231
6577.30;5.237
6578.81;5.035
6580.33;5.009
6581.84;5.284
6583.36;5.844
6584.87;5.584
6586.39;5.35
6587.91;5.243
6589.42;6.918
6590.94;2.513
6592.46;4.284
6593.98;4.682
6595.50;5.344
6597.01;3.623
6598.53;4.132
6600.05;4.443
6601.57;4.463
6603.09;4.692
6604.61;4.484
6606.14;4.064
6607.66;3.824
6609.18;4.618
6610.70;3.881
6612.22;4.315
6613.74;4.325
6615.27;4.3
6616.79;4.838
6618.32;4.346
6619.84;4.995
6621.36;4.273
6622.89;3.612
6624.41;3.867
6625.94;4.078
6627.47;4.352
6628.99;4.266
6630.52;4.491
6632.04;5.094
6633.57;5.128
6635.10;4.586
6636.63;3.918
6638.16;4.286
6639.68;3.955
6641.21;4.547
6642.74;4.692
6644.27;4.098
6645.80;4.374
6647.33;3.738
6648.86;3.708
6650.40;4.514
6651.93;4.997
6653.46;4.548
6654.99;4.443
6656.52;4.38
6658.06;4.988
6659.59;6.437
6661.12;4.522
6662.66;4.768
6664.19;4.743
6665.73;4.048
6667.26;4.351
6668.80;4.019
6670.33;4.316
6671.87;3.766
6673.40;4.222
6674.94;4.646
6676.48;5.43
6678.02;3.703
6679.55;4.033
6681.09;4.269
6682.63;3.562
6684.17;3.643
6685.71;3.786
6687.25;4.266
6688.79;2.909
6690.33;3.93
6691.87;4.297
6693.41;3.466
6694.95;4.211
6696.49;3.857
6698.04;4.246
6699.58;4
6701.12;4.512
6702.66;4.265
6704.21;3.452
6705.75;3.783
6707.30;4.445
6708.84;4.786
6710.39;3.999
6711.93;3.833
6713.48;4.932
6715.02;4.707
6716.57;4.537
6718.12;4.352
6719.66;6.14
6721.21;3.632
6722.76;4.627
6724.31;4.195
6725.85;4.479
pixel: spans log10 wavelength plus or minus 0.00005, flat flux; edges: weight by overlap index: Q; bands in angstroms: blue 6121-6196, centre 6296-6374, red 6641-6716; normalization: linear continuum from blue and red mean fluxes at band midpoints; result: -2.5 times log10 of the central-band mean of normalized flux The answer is 0.04 mag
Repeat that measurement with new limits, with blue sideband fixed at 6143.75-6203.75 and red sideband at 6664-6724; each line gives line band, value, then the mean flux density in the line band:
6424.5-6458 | -0.11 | 4.65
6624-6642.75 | -0.05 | 4.4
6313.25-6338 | 0.05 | 4.01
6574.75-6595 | -0.19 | 5.01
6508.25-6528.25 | -0.04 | 4.38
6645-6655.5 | -0.03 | 4.33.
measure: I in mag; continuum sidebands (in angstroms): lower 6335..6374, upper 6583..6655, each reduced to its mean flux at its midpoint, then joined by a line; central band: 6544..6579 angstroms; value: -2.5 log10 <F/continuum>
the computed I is 0.06 mag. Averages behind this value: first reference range 4.17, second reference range 4.46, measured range 4.18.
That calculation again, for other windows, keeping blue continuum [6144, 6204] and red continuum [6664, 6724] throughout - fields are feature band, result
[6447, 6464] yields -0.113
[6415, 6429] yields 0.027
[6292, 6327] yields 0.075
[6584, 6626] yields -0.070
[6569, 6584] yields -0.135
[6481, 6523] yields -0.008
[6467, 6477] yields -0.124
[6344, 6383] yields -0.008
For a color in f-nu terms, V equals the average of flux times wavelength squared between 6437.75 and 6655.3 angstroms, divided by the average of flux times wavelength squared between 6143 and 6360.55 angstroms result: 1.2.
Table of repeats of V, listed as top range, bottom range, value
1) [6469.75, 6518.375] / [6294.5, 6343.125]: 1.13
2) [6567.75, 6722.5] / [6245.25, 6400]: 1.18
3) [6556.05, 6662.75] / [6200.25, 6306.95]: 1.25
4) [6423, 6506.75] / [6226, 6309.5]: 1.18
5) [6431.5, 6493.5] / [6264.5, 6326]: 1.20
